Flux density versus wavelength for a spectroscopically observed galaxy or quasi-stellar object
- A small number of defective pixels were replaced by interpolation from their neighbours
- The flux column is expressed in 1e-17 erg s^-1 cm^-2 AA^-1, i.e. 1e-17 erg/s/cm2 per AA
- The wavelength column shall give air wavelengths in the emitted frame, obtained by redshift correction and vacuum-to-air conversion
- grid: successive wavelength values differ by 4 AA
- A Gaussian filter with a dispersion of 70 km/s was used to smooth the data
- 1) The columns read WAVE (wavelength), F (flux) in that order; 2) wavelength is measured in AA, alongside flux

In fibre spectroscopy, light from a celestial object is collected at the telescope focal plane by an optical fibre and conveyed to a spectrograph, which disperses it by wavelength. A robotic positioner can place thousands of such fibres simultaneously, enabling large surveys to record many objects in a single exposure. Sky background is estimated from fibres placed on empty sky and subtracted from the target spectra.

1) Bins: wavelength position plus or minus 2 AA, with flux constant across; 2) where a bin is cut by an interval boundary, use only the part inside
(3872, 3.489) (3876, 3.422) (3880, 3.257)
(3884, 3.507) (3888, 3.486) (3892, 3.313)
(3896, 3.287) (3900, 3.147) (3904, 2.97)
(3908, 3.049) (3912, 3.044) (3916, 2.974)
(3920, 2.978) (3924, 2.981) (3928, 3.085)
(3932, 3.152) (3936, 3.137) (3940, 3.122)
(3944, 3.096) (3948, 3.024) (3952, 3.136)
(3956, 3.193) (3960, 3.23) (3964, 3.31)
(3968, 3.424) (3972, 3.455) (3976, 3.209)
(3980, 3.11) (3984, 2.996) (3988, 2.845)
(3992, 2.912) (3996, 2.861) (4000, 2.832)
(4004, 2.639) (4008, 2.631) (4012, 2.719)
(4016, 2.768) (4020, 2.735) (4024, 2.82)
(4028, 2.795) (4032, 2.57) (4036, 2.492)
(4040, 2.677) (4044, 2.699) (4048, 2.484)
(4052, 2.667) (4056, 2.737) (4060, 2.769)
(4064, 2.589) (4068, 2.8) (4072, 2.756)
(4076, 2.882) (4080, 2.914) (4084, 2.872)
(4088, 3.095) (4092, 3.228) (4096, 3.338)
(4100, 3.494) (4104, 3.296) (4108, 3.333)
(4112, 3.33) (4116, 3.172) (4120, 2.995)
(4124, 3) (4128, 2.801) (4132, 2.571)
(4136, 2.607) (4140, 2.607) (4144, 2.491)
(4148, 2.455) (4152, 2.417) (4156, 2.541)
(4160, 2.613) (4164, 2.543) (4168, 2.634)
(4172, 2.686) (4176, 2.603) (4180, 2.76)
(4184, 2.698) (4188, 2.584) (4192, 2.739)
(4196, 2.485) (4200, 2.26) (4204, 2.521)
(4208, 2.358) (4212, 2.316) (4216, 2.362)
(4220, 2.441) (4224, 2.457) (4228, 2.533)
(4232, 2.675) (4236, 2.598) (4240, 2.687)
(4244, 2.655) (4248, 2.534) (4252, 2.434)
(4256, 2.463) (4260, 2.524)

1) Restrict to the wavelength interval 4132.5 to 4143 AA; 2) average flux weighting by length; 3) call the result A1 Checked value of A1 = 2.59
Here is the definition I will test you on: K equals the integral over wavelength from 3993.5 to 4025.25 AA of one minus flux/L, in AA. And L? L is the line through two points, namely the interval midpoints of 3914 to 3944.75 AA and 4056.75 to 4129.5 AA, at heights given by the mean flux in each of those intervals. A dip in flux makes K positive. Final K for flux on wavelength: 3.10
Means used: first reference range 3.06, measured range 2.75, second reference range 3.03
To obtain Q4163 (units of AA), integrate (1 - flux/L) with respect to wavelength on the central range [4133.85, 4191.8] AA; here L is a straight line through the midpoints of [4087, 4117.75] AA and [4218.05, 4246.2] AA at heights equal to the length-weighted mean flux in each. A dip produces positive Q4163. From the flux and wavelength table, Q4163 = 7.1 AA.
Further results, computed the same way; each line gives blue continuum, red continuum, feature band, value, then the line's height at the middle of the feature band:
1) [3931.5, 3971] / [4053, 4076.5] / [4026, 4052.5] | 2.0 AA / 2.84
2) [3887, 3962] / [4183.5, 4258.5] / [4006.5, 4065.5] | 4.4 AA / 2.89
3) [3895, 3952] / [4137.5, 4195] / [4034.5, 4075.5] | 2.0 AA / 2.81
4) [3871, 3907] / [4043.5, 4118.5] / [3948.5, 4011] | 2.1 AA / 3.15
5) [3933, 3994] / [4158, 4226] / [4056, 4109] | -3.5 AA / 2.83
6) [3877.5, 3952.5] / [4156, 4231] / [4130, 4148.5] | 0.7 AA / 2.65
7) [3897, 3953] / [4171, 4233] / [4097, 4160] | -4.7 AA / 2.67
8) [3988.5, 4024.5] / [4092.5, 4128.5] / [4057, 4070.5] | 1.3 AA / 3.01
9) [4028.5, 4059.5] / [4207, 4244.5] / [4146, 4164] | 0.3 AA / 2.56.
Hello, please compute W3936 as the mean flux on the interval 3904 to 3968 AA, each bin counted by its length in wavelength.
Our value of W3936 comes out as 3.11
